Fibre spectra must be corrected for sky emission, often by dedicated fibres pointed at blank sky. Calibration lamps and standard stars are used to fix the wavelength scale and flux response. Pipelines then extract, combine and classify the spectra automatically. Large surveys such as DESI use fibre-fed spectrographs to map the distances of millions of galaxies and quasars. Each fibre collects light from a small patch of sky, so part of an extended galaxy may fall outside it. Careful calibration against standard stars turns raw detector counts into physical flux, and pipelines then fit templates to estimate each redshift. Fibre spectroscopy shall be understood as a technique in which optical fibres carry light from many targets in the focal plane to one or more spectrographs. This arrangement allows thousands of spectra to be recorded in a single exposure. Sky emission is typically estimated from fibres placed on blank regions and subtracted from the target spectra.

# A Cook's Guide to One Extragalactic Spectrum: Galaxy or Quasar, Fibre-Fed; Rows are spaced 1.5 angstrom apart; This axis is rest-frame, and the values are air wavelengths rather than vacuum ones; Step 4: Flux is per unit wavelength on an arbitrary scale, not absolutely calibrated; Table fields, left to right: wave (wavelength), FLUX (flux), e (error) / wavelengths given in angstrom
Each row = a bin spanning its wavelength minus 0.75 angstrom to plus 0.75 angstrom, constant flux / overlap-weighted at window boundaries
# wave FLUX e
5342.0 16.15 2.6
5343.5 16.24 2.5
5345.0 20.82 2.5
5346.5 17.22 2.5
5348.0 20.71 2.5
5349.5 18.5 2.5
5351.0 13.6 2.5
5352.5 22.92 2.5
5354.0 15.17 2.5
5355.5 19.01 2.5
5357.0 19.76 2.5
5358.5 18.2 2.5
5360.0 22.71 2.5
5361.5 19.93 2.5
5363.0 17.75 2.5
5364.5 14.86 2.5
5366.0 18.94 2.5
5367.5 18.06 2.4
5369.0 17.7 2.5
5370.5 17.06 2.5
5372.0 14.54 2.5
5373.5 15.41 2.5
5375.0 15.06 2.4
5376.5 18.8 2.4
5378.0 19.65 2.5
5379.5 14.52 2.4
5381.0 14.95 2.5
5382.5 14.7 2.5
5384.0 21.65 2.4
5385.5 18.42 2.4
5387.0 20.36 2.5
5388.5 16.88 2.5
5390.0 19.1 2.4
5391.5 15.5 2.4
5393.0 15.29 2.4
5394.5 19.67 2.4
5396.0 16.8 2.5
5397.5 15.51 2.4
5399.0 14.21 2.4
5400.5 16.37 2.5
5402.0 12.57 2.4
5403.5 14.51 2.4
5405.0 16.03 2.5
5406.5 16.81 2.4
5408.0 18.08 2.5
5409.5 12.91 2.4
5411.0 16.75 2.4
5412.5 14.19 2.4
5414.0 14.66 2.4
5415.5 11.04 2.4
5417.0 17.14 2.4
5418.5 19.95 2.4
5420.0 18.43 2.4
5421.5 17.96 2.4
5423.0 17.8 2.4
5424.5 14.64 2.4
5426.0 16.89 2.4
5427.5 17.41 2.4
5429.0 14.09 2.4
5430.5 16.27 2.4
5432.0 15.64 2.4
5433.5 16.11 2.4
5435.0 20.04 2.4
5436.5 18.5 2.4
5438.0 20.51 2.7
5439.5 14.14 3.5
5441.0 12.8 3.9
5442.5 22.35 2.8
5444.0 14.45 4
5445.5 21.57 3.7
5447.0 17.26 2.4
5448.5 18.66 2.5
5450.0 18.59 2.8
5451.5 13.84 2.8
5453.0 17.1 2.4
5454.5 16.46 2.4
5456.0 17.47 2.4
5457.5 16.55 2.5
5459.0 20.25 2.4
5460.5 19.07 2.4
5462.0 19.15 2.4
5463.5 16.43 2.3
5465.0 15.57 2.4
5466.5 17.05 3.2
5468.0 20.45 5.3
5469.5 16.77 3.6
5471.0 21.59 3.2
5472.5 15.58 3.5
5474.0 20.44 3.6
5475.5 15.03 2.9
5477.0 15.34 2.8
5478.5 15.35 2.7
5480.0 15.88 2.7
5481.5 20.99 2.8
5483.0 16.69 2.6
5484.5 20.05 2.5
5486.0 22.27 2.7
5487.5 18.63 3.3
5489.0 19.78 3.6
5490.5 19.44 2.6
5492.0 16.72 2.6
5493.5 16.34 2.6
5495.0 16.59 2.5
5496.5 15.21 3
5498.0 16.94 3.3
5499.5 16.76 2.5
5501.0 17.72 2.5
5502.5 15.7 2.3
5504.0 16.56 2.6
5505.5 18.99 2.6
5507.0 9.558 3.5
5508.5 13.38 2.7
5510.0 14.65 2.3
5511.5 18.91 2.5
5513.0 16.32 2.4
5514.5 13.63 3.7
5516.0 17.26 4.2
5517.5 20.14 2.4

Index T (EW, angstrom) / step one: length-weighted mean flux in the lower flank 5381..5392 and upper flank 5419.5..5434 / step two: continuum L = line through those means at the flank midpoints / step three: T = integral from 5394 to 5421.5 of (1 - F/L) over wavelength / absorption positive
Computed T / 2.0 angstrom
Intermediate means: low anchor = 17.9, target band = 15.9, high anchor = 16.5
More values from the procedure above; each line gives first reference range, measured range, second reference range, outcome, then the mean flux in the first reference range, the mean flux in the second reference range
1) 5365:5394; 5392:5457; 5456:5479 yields 3.3 angstrom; 17.2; 17.7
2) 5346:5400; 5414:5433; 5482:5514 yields 1.1 angstrom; 17.6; 17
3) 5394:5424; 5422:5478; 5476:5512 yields -2.9 angstrom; 16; 17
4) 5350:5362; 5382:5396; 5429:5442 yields 0.0 angstrom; 18.9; 16.7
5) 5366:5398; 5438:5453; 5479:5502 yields 0.3 angstrom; 17.2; 17.9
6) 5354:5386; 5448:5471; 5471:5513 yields -0.6 angstrom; 17.6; 17.1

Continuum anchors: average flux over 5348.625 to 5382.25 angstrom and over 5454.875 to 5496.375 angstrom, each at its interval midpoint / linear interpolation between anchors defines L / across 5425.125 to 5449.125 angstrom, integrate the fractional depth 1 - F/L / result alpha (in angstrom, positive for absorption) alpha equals 0.7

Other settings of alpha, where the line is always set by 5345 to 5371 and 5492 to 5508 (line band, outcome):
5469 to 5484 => -0.9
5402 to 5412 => 1.2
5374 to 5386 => 0.6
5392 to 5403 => 1.3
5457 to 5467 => -0.7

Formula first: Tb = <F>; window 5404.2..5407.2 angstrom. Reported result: 16.4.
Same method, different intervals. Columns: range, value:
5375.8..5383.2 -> 16.5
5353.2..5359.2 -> 18.1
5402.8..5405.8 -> 15.3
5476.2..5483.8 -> 16.9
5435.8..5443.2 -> 17.6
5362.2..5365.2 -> 16.4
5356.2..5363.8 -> 19.6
